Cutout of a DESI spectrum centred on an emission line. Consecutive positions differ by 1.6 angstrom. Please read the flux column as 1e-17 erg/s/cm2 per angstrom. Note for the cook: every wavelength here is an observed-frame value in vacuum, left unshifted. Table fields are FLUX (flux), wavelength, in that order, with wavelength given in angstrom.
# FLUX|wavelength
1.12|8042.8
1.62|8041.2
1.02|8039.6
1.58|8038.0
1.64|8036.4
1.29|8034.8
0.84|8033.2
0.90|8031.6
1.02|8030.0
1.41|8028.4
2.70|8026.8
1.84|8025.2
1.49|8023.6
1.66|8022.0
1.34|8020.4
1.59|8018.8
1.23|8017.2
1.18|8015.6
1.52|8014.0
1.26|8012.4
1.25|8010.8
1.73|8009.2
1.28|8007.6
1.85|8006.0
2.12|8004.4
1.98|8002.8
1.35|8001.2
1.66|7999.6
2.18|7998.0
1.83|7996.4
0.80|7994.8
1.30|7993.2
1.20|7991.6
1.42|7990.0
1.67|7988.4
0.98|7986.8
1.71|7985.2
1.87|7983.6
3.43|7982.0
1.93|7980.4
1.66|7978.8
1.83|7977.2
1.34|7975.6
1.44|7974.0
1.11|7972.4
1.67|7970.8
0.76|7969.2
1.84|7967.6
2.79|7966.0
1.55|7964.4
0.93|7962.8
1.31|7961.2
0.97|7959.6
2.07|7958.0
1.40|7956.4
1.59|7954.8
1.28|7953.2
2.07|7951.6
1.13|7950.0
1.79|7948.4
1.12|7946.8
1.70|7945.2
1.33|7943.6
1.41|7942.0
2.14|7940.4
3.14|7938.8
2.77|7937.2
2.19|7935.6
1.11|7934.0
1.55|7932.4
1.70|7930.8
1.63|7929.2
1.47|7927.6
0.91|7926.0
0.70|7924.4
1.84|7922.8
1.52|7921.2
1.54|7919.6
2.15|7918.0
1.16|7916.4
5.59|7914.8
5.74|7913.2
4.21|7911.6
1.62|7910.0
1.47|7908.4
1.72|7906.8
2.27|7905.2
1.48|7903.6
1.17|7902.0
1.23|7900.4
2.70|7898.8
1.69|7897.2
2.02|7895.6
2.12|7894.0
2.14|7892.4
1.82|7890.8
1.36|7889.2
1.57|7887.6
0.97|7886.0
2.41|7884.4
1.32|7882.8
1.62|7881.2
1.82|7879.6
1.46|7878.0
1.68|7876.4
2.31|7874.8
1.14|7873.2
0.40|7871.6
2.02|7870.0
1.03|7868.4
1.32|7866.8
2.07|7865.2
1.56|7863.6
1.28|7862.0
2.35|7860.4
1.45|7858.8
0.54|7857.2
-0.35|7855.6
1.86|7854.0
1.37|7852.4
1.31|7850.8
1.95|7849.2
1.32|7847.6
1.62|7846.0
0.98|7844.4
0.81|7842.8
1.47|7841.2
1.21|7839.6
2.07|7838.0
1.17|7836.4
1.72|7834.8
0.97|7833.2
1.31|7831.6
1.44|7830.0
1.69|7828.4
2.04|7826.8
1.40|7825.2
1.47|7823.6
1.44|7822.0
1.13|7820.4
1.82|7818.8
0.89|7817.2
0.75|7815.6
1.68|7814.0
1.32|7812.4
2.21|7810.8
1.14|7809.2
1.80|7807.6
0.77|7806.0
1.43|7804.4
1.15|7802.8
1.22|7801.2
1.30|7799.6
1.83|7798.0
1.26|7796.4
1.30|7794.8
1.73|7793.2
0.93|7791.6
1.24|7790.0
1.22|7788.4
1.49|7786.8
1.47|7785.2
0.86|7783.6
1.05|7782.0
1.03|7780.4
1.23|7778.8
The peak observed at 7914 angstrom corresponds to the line H-alpha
